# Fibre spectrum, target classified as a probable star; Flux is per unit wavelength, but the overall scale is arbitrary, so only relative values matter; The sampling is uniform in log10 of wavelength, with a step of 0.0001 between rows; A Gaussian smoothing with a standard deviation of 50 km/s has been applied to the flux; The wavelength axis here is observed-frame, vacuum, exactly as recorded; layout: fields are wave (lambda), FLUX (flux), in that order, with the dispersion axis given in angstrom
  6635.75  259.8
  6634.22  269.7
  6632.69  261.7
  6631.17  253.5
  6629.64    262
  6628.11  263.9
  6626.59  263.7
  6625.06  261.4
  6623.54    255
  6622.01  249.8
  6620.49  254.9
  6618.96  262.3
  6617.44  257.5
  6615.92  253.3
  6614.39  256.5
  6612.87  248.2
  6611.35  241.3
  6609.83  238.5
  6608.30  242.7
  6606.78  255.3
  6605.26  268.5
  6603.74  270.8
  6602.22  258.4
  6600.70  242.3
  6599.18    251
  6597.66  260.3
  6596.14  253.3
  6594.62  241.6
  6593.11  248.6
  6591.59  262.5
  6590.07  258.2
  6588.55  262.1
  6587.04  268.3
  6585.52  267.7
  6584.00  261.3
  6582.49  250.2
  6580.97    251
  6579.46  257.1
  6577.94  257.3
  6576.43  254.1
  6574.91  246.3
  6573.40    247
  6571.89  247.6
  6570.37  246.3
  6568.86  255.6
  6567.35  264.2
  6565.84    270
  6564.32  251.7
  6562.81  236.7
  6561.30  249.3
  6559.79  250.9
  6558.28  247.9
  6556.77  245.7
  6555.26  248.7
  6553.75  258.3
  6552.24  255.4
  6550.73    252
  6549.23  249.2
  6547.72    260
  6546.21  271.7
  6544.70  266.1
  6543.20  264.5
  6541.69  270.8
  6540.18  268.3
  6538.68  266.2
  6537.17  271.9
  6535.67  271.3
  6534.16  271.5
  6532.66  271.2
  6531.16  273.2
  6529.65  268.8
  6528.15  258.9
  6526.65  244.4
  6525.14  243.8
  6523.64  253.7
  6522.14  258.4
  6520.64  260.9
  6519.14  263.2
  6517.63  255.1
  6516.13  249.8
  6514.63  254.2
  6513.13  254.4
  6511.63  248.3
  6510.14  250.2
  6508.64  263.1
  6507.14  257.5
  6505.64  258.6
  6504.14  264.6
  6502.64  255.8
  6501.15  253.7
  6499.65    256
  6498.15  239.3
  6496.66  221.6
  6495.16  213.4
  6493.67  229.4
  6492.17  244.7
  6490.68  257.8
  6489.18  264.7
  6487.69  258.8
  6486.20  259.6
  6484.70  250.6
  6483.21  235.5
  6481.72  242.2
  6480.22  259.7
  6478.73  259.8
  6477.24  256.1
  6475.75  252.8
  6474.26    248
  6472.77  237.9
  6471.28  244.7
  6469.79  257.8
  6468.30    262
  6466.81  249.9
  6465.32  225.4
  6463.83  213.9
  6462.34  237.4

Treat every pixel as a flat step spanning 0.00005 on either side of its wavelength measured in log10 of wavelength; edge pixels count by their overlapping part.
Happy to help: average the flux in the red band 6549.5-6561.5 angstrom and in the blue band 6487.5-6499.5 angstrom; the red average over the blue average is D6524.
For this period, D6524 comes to 1.04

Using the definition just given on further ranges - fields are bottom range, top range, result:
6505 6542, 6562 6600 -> 0.98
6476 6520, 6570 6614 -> 1.01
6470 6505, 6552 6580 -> 1.01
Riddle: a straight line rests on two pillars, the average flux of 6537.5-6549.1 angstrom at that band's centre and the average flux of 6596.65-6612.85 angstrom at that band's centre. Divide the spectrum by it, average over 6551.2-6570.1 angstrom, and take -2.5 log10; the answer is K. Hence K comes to 0.04 mag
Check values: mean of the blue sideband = 266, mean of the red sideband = 253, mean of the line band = 253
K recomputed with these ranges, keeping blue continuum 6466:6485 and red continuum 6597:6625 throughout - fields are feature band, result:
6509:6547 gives -0.04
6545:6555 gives -0.02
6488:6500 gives 0.04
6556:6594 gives -0.01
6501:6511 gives -0.03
